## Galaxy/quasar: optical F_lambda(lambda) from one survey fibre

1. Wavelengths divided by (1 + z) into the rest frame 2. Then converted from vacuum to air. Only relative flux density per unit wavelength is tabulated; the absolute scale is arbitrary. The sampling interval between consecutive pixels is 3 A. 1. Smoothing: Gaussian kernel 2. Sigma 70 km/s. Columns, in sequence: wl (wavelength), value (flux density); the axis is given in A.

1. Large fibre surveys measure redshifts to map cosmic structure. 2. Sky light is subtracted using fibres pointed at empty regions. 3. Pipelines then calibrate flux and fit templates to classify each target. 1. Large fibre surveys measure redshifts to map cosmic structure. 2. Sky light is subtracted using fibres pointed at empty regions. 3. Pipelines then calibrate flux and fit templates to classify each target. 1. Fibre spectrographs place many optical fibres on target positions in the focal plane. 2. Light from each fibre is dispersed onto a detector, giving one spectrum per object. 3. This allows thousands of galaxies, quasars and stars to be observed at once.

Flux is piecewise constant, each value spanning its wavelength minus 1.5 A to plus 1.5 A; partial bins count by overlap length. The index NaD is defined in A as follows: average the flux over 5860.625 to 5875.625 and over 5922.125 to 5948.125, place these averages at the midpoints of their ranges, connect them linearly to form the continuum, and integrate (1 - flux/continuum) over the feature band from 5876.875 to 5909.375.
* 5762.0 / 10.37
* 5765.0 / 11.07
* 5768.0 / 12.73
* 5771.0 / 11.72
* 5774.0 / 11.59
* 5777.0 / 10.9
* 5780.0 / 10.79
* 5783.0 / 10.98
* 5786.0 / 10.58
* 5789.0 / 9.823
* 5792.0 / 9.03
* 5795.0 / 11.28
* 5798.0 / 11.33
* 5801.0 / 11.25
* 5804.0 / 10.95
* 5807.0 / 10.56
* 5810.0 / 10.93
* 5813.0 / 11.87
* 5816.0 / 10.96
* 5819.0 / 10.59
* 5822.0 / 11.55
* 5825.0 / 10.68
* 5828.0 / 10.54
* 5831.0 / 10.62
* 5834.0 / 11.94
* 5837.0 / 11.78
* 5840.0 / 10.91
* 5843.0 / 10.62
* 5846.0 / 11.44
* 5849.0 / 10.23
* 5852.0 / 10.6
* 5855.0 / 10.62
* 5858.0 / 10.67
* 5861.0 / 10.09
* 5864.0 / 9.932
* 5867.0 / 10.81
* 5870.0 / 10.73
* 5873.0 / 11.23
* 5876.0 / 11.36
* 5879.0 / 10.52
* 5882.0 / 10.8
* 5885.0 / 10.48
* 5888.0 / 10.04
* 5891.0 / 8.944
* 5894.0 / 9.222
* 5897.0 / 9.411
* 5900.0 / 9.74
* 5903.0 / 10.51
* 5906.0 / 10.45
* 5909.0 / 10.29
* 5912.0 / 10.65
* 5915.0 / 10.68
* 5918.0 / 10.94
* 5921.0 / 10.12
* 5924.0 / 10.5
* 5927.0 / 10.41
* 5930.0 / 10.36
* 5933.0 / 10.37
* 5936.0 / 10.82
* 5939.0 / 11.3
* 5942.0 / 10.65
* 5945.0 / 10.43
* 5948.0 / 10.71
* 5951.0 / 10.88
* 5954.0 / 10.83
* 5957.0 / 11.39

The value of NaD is 1.8 A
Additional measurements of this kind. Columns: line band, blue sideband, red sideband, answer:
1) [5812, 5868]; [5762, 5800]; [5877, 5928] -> -1.3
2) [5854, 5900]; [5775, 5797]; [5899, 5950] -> 1.0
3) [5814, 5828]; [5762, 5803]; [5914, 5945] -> -0.1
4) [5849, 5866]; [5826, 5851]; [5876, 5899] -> 0.4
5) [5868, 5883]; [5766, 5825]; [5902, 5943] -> -0.3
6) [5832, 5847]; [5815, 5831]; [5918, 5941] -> -0.7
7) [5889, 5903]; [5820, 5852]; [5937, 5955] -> 1.8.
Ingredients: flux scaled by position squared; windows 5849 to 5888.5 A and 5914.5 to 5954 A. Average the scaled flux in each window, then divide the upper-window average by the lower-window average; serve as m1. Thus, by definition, 1.03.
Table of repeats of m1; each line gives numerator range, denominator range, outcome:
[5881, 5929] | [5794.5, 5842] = 0.95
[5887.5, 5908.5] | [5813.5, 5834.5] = 0.91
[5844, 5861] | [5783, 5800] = 1.04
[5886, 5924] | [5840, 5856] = 0.96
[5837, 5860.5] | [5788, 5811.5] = 1.03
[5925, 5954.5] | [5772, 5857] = 1.02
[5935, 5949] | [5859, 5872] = 1.06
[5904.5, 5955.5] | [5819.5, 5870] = 1.01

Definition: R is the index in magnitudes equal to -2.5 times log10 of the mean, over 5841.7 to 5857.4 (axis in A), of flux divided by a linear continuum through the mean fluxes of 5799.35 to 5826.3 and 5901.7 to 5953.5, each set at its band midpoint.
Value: 0.02 mag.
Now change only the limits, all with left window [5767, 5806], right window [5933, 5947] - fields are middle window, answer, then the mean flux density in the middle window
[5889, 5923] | 0.073 mag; 10.1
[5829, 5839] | -0.046 mag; 11.4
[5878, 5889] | 0.036 mag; 10.5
